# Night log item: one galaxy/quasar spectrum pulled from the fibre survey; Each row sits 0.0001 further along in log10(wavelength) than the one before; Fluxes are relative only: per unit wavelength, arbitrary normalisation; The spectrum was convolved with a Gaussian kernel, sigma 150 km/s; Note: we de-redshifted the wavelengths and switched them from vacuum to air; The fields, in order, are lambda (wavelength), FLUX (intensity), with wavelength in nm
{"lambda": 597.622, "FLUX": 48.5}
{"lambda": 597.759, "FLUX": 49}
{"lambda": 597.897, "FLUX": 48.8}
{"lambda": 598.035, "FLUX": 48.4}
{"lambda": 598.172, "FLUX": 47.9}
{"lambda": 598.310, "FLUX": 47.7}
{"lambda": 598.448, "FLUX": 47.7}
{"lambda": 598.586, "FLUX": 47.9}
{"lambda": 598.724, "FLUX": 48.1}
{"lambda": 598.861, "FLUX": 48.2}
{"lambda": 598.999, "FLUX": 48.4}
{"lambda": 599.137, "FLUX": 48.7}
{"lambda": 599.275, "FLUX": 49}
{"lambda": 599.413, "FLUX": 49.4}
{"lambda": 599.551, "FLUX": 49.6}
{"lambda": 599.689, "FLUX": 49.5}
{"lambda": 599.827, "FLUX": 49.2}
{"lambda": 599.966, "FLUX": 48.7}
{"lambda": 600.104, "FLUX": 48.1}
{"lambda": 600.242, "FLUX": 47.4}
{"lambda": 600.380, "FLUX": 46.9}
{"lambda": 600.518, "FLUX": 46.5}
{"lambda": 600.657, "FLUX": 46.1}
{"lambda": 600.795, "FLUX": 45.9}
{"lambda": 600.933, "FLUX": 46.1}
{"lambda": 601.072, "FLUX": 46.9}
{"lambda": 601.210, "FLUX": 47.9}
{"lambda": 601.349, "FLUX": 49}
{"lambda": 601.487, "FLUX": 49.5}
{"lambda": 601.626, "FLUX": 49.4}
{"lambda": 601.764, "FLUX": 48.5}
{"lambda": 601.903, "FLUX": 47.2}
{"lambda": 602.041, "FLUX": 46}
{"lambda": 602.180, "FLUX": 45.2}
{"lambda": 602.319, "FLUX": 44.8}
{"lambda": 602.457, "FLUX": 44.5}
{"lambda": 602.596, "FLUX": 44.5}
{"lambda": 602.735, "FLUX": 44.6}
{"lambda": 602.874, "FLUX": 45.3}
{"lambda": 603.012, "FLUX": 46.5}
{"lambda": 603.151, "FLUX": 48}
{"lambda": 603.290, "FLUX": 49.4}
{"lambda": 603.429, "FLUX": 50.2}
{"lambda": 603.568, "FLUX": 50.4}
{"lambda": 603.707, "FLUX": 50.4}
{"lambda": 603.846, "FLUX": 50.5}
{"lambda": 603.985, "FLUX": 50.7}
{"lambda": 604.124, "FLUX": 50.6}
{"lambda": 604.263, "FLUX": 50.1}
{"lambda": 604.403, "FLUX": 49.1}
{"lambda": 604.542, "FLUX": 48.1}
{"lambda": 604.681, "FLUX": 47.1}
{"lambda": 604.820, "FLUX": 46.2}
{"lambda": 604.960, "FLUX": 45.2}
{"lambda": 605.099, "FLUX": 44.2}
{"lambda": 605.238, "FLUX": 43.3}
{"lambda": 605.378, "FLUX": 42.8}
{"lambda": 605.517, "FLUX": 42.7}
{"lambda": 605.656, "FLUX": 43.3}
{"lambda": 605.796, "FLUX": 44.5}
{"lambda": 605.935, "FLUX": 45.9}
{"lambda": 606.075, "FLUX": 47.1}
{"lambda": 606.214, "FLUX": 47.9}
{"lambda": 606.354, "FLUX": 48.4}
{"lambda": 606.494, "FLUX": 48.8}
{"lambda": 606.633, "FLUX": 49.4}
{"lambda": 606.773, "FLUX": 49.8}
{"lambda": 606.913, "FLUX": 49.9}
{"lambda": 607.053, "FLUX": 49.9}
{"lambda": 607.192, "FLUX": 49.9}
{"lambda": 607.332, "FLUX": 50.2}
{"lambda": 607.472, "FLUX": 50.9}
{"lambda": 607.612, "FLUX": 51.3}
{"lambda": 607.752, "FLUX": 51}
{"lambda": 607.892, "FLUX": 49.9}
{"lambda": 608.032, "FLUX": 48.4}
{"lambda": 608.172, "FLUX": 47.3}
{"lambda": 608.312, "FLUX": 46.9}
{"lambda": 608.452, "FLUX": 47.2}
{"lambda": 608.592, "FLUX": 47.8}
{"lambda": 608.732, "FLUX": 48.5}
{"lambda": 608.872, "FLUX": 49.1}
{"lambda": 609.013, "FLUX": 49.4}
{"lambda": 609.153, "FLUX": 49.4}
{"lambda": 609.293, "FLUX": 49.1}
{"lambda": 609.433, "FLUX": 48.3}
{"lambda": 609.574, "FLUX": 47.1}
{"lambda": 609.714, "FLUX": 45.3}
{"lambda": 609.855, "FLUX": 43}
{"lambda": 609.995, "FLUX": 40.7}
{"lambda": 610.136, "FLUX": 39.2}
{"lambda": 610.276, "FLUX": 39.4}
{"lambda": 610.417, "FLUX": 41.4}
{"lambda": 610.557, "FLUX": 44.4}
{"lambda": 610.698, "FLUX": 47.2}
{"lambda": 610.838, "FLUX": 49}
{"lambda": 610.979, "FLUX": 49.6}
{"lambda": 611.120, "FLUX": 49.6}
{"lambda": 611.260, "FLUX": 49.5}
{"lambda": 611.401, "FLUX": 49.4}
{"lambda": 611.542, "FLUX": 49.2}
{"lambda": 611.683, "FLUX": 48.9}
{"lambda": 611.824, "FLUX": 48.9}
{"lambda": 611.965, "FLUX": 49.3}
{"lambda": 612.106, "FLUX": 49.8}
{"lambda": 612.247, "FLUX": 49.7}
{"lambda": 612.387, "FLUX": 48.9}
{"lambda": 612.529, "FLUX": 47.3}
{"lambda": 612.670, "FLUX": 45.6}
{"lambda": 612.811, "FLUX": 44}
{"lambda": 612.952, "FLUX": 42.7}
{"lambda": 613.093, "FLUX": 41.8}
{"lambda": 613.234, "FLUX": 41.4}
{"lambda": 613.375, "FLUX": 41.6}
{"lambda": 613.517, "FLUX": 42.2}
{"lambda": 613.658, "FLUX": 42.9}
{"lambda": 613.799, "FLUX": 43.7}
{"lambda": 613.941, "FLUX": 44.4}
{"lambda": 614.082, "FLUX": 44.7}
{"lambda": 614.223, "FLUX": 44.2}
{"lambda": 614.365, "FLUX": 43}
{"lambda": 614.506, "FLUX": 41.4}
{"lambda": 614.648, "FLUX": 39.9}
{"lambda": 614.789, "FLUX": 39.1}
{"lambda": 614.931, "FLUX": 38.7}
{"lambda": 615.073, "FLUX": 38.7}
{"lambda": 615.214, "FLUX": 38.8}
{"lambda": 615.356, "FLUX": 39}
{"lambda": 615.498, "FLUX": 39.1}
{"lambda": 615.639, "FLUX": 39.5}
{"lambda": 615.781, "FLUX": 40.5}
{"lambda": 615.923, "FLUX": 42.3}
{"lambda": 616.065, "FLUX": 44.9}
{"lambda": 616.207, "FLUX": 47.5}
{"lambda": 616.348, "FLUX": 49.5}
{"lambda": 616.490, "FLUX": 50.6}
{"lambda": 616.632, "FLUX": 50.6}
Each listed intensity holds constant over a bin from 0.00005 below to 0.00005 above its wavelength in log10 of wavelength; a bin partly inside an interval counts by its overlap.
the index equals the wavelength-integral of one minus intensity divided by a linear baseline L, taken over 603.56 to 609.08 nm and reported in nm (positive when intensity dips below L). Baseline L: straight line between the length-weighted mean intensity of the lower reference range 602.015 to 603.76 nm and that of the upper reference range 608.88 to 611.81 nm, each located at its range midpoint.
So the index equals -0.16 nm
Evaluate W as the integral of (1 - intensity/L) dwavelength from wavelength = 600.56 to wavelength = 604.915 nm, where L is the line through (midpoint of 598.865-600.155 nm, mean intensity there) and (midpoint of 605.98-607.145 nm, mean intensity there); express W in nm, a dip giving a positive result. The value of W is 0.11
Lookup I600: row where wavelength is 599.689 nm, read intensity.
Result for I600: 49.5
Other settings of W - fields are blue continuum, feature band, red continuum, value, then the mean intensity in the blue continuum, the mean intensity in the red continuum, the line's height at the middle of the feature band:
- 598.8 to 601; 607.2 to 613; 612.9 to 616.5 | -0.45 nm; 48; 42.3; 44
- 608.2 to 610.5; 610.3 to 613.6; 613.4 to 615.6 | -0.22 nm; 45.8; 41.3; 43.5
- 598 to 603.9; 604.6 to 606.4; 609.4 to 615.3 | 0.05 nm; 47.8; 44.6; 46.5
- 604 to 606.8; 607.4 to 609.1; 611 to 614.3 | -0.09 nm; 46.8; 46.1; 46.5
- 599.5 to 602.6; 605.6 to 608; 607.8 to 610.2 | -0.09 nm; 47.3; 46.9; 47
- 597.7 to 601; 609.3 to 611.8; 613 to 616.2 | -0.16 nm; 48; 41.6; 43.3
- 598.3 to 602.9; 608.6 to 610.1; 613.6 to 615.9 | -0.11 nm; 47.4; 41.1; 43.5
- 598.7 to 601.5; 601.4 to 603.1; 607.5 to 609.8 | 0.06 nm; 48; 48.5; 48.1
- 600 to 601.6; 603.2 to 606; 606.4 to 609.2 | 0.07 nm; 47.4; 49.2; 48.4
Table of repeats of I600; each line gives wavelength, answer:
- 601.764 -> 48.5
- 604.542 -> 48.1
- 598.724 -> 48.1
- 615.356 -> 39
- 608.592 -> 47.8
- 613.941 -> 44.4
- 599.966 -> 48.7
